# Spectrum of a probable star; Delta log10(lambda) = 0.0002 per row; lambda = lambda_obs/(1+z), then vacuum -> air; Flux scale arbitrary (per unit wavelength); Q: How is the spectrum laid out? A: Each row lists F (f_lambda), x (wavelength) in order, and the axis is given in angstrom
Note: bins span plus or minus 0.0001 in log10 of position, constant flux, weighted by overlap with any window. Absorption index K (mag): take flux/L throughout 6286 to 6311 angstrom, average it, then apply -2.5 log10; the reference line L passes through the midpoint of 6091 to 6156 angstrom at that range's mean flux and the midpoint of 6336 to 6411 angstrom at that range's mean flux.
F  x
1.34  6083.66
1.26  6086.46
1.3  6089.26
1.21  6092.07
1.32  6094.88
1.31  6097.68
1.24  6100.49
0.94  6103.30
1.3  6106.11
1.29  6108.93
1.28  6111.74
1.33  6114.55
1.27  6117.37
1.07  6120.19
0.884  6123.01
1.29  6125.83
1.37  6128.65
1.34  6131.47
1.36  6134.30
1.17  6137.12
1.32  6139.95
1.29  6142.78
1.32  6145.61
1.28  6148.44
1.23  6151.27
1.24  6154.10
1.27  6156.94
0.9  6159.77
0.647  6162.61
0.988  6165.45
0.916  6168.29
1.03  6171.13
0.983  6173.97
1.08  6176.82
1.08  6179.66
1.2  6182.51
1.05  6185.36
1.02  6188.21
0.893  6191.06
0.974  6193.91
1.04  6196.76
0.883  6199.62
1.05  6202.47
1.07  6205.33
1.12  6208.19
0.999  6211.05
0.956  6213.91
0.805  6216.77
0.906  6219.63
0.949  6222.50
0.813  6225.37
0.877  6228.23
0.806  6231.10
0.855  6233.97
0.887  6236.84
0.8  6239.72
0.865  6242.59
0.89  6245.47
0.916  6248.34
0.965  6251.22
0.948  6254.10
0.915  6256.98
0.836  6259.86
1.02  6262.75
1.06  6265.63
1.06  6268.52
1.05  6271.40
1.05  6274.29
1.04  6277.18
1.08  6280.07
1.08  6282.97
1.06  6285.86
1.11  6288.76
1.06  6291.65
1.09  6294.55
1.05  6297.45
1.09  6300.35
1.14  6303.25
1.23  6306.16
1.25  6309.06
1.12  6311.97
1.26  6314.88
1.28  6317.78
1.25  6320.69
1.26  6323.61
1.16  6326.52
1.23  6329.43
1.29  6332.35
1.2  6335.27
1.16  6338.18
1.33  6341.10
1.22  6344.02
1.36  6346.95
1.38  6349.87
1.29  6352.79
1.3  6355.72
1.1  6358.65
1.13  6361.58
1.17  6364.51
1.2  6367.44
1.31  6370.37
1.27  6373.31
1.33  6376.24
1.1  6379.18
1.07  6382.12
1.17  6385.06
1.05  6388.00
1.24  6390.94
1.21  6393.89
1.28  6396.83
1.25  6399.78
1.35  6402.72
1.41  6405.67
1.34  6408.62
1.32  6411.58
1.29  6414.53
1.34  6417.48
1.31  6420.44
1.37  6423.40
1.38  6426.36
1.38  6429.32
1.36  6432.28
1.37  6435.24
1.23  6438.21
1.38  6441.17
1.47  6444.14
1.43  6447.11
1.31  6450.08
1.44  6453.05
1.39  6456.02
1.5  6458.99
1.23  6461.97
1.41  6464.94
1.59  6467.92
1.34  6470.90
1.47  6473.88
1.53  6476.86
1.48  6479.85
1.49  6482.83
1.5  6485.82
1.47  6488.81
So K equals 0.109 mag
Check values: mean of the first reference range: 1.25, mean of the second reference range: 1.24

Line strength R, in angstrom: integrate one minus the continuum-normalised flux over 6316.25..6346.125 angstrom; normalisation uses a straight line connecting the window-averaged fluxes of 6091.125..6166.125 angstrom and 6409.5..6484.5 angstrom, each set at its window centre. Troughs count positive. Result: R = 1.9 angstrom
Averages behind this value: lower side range 1.2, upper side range 1.39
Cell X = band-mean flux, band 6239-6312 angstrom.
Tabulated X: 1.03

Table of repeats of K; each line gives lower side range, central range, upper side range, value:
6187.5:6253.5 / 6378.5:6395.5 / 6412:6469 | 0.11 mag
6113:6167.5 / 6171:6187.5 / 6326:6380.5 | 0.12 mag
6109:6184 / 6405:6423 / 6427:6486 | 0.04 mag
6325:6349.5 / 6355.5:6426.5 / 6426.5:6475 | 0.06 mag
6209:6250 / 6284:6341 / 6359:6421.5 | -0.10 mag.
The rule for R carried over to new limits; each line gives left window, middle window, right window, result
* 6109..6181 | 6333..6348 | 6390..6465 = 0.41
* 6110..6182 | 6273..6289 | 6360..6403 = 1.59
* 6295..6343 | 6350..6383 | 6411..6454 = 1.37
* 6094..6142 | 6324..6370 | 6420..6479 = 3.80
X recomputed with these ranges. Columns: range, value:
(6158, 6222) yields 0.983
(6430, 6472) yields 1.39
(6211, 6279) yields 0.927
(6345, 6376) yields 1.25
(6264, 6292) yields 1.07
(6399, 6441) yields 1.34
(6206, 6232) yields 0.921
